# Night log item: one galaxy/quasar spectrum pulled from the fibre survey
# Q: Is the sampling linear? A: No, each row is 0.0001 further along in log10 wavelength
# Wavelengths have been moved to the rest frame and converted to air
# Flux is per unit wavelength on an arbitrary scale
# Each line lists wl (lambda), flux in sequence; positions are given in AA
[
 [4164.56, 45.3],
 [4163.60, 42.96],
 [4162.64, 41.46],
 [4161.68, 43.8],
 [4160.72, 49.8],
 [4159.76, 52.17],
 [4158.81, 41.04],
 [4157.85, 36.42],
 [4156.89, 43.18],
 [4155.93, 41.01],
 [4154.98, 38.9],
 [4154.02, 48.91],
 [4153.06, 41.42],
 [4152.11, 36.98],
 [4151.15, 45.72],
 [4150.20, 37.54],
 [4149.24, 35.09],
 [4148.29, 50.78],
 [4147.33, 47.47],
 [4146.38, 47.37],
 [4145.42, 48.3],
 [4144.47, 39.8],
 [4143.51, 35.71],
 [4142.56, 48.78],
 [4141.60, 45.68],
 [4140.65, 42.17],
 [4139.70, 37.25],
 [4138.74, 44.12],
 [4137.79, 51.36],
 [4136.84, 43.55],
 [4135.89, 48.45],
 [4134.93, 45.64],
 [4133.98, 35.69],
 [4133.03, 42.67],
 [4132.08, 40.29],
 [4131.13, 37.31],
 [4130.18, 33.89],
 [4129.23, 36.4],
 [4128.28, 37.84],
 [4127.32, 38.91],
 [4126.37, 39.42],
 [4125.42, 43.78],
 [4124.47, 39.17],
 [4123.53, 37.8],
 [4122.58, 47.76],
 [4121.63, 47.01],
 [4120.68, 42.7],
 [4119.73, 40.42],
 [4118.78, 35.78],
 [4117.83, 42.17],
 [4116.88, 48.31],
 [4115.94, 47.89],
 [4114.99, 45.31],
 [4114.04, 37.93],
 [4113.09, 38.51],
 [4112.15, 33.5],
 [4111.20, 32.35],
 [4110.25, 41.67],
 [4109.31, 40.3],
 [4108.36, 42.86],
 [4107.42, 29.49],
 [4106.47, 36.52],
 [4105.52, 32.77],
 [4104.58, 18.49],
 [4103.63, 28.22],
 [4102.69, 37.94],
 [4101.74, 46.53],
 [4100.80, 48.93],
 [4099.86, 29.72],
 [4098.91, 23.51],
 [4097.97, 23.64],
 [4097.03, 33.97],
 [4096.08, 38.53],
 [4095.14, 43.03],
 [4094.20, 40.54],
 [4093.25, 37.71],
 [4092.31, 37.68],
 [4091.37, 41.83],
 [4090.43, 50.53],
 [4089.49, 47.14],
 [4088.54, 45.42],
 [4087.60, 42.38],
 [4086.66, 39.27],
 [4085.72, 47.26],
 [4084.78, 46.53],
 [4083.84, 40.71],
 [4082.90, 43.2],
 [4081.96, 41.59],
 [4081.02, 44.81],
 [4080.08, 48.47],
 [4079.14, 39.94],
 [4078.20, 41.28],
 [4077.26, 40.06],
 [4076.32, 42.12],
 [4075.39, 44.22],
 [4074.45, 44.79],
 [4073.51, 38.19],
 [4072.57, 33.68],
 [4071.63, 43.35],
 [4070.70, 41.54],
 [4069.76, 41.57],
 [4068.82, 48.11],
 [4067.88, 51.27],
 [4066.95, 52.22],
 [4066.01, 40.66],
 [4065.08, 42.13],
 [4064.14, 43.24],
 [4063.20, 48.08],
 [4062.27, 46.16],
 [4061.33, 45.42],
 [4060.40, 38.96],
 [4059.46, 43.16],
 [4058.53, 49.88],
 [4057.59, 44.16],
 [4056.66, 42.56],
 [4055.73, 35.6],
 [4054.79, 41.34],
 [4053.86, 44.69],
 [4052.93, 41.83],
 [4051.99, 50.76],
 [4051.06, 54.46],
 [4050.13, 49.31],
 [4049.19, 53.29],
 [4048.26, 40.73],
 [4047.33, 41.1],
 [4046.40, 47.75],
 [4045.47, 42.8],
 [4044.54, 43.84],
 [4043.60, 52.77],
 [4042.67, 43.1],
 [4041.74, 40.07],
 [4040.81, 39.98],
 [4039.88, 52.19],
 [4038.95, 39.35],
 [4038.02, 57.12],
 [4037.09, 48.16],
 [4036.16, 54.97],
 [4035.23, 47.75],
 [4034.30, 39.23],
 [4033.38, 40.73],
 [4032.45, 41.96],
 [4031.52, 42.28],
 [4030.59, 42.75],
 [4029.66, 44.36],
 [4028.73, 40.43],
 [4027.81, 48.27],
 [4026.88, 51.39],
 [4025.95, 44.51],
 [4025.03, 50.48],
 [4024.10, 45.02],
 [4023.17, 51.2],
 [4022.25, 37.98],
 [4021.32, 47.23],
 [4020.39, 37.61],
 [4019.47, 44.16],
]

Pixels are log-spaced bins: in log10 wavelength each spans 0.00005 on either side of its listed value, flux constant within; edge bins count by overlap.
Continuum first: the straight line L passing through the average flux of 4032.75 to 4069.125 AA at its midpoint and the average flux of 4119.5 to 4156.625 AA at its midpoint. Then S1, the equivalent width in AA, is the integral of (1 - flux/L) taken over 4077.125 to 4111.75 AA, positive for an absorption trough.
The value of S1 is 3.85 AA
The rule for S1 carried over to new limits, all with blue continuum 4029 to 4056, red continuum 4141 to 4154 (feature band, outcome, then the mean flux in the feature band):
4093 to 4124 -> 4.3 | 37.9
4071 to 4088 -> 0.9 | 42.3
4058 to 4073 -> 0.2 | 44.4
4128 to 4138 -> 0.6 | 41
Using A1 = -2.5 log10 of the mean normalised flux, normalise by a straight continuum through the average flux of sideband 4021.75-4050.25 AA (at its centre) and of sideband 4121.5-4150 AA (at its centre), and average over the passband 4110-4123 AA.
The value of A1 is 0.04 mag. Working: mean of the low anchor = 45.6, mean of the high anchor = 42.2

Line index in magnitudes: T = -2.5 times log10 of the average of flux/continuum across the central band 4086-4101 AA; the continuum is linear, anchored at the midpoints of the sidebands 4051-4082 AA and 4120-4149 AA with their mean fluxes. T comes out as 0.115 mag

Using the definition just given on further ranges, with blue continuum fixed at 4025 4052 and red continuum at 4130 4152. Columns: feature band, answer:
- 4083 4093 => 0.02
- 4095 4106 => 0.30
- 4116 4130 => 0.05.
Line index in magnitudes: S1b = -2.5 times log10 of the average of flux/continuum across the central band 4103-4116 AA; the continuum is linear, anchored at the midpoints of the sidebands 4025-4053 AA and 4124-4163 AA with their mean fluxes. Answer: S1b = 0.21 mag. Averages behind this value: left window 46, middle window 35.8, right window 42.3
